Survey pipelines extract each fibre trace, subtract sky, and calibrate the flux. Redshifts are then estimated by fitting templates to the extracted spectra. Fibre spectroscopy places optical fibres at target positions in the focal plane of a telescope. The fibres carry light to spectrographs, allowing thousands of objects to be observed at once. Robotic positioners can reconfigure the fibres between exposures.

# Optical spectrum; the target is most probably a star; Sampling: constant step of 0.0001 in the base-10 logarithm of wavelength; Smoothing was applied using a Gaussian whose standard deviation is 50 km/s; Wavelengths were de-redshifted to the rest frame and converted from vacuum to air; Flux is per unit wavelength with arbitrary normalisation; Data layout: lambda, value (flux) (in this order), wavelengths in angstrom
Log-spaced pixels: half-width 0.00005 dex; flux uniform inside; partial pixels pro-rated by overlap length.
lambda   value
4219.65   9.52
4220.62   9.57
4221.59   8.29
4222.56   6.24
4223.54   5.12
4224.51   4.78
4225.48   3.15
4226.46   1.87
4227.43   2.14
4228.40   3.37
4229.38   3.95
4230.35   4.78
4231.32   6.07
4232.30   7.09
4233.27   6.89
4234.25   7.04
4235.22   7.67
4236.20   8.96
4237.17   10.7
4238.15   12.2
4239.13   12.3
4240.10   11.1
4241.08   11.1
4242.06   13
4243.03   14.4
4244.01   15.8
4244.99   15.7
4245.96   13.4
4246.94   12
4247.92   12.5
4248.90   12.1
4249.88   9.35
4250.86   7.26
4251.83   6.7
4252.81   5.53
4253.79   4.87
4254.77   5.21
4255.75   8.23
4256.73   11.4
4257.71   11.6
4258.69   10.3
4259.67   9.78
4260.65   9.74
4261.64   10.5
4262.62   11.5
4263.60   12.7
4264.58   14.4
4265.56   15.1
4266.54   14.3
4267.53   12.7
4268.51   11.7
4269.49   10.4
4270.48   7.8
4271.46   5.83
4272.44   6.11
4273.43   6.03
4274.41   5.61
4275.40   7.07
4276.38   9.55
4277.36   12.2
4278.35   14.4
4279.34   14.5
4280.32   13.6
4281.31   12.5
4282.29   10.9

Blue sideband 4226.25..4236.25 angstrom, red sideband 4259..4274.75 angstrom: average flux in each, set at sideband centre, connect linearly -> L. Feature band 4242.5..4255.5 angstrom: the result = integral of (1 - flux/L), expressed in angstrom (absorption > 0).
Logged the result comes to -4.6 angstrom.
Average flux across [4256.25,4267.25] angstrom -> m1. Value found 11.9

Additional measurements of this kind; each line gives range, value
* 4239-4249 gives 13.1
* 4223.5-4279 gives 9.3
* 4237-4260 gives 10.7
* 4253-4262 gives 8.92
